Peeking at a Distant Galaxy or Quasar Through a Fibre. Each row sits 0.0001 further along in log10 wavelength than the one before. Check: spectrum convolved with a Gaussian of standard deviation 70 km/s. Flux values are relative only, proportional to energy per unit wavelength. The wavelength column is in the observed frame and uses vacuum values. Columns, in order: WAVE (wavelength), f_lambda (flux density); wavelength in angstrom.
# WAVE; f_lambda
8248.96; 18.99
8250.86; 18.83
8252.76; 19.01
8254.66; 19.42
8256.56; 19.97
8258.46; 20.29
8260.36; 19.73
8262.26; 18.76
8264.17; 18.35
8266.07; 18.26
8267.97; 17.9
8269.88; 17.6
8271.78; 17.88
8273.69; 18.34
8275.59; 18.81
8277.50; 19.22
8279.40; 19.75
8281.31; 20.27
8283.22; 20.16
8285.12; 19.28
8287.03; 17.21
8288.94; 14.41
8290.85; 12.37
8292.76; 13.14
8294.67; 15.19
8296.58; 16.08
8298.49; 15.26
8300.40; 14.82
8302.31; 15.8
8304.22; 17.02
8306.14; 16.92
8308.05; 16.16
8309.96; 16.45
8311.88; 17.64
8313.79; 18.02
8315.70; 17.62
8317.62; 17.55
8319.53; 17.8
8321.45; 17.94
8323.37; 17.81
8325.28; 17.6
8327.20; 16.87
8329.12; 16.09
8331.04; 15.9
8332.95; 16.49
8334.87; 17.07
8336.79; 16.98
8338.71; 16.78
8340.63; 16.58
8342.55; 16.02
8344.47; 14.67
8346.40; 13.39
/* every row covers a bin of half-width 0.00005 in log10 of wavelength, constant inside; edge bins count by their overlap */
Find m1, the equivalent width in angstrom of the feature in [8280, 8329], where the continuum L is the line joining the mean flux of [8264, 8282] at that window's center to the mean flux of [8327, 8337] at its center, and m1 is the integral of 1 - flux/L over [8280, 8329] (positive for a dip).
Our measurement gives 2.0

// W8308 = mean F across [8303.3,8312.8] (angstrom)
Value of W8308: 16.8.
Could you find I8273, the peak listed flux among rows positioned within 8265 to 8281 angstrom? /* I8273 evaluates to 19.75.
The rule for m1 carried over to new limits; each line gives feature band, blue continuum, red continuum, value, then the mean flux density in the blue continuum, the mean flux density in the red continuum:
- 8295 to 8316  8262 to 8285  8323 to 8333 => 1.4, 18.8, 16.8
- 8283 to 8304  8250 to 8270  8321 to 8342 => 2.7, 19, 16.9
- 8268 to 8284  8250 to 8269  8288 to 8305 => -1.7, 19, 14.9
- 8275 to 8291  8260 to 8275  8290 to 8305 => -1.5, 18.3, 15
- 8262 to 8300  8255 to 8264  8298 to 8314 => 1.6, 19.6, 16.4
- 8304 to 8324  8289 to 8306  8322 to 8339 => -1.8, 15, 16.9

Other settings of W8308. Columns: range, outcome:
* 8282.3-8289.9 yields 17.8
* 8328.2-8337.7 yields 16.5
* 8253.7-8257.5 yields 19.7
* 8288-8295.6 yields 13.8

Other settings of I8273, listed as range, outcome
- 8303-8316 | 18.02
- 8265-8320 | 20.27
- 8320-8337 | 17.94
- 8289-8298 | 16.08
